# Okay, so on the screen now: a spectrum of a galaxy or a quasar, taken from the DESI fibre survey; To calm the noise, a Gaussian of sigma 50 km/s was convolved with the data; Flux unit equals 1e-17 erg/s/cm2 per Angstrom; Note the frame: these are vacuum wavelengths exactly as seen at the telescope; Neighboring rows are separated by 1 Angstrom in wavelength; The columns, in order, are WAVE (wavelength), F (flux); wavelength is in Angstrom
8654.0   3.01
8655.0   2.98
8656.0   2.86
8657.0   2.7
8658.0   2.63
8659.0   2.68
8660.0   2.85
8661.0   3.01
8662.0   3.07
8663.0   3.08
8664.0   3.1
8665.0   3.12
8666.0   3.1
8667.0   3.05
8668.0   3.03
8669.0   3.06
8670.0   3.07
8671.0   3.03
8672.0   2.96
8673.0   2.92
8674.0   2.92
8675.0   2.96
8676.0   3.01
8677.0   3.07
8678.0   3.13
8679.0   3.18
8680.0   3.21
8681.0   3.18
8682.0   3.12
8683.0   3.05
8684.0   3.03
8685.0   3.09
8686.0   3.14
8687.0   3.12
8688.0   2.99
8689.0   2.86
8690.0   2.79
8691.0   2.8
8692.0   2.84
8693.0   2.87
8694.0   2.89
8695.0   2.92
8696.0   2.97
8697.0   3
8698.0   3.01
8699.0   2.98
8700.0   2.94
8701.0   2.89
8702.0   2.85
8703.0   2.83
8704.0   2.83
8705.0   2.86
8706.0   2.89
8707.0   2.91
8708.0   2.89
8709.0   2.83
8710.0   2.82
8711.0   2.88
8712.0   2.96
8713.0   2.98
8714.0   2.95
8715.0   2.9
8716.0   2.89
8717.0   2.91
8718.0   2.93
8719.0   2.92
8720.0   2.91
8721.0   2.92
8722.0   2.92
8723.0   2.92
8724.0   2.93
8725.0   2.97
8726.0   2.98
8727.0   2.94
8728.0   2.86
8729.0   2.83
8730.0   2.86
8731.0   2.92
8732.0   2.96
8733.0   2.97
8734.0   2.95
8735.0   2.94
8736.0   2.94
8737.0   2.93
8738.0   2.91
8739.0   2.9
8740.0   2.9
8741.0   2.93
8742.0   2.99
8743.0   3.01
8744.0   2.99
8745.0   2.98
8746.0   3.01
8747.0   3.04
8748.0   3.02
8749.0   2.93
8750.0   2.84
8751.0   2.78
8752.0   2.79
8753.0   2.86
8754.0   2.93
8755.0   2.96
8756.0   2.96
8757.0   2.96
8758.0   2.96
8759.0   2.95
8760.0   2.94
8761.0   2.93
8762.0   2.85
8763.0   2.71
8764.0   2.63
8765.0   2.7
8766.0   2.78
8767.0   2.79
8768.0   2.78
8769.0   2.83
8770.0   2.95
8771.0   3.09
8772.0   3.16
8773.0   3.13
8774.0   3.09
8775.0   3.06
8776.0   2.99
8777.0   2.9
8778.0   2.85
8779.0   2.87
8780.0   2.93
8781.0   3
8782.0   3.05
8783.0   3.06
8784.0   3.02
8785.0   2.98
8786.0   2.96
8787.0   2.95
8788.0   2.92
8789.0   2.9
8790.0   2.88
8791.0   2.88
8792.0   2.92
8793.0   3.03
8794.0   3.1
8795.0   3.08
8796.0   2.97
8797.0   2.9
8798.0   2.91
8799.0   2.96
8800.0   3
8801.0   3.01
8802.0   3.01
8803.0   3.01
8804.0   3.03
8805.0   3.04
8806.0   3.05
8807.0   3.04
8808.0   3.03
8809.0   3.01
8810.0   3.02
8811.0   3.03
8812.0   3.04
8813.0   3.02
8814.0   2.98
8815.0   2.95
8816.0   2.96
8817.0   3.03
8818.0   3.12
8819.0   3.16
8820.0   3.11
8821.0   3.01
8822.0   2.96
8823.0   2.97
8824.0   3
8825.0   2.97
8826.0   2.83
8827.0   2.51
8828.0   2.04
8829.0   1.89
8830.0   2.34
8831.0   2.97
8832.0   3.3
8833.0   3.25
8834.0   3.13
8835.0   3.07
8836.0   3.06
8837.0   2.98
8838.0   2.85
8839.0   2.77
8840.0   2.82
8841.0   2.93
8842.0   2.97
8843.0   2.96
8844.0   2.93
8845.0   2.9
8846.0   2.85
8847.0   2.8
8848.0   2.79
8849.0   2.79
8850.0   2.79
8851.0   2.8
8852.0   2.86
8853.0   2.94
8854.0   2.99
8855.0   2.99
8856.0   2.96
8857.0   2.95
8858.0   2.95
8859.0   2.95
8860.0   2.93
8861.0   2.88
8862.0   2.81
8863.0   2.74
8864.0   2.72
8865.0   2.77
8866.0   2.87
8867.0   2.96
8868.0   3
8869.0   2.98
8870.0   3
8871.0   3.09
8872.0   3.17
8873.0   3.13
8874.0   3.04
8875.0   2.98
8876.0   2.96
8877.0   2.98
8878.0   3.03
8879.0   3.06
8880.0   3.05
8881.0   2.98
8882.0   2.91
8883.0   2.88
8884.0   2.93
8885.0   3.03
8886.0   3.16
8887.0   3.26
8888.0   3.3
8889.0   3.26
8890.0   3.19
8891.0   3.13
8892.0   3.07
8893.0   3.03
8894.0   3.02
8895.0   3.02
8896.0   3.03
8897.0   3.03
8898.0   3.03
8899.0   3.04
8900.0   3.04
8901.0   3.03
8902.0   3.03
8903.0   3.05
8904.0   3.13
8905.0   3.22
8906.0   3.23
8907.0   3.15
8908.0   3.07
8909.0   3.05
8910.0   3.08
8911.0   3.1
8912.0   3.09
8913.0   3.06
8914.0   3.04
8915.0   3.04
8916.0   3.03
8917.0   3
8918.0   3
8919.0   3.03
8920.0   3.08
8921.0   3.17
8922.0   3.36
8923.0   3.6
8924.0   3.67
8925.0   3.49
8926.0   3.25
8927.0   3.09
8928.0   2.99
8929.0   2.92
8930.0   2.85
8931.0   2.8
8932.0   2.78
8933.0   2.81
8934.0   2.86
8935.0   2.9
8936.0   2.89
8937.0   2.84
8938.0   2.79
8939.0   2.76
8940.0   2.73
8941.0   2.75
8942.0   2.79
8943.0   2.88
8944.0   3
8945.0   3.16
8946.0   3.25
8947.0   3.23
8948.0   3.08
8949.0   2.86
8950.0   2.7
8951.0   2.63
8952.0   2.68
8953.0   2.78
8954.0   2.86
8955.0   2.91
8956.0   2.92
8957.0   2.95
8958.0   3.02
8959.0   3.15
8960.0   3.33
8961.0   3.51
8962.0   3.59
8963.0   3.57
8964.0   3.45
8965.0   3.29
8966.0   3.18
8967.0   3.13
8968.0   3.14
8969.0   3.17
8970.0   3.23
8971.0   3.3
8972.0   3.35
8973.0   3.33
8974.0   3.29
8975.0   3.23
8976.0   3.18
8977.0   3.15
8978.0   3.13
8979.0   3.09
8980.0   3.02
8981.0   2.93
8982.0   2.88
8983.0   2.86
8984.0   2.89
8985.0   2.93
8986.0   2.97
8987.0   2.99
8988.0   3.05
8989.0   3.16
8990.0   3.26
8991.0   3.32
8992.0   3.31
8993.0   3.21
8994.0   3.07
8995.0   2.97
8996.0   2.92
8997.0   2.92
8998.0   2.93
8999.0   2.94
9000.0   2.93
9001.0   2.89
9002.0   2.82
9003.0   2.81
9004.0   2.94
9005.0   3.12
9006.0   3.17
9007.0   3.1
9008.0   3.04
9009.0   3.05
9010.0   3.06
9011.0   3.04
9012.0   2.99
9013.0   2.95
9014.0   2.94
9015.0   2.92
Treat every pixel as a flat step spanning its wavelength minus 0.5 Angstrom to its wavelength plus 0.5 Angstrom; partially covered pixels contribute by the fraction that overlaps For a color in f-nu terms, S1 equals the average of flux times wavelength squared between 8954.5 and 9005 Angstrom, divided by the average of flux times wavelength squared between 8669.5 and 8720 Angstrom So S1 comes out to 1.12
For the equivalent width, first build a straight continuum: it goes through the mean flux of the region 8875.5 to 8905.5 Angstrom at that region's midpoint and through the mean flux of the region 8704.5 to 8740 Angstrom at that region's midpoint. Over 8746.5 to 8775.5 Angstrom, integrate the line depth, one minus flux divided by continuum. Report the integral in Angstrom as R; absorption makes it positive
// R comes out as 0.4 Angstrom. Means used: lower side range 2.91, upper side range 3.06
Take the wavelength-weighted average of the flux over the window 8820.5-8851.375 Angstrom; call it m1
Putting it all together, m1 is 2.85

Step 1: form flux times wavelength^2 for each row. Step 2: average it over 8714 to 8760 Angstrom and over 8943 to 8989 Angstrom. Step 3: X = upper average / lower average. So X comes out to 1.11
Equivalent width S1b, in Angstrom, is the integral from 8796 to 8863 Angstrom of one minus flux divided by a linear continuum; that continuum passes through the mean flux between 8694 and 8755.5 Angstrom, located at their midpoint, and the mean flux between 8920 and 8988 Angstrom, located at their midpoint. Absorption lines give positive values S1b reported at 1.4 Angstrom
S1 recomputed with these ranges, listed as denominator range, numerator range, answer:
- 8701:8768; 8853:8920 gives 1.08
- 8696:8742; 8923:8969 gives 1.10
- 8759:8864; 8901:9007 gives 1.08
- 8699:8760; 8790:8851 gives 1.02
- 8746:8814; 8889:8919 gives 1.07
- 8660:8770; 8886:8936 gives 1.10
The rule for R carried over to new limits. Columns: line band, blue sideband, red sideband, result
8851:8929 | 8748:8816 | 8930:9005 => -1.4 Angstrom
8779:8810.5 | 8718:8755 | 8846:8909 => -0.3 Angstrom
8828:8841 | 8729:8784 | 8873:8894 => 0.7 Angstrom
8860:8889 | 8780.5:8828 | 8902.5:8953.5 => 0.1 Angstrom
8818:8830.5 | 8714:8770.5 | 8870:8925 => 1.1 Angstrom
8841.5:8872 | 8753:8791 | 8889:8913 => 1.3 Angstrom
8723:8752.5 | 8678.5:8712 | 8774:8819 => 0.4 Angstrom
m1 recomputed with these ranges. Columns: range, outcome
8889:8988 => 3.07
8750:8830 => 2.92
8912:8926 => 3.2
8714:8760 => 2.93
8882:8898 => 3.08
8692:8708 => 2.91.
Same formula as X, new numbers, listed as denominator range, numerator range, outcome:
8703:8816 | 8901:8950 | 1.07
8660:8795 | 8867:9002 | 1.09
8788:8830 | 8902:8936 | 1.08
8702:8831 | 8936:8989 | 1.09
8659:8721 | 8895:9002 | 1.09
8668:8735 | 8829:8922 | 1.06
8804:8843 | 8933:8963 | 1.04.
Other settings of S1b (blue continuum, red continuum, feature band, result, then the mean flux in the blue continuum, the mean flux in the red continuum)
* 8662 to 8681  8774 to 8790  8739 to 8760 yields 0.4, 3.06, 2.96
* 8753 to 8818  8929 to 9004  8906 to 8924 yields -0.7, 2.96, 3.03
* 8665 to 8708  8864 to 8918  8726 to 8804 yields 1.9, 2.98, 3.05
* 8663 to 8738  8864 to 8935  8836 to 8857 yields 1.0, 2.96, 3.06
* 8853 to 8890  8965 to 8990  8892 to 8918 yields -0.3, 2.99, 3.11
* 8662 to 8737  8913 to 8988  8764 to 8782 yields 0.4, 2.96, 3.06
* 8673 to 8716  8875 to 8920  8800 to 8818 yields 0.0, 2.96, 3.06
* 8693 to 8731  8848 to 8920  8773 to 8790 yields -0.1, 2.91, 3.01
